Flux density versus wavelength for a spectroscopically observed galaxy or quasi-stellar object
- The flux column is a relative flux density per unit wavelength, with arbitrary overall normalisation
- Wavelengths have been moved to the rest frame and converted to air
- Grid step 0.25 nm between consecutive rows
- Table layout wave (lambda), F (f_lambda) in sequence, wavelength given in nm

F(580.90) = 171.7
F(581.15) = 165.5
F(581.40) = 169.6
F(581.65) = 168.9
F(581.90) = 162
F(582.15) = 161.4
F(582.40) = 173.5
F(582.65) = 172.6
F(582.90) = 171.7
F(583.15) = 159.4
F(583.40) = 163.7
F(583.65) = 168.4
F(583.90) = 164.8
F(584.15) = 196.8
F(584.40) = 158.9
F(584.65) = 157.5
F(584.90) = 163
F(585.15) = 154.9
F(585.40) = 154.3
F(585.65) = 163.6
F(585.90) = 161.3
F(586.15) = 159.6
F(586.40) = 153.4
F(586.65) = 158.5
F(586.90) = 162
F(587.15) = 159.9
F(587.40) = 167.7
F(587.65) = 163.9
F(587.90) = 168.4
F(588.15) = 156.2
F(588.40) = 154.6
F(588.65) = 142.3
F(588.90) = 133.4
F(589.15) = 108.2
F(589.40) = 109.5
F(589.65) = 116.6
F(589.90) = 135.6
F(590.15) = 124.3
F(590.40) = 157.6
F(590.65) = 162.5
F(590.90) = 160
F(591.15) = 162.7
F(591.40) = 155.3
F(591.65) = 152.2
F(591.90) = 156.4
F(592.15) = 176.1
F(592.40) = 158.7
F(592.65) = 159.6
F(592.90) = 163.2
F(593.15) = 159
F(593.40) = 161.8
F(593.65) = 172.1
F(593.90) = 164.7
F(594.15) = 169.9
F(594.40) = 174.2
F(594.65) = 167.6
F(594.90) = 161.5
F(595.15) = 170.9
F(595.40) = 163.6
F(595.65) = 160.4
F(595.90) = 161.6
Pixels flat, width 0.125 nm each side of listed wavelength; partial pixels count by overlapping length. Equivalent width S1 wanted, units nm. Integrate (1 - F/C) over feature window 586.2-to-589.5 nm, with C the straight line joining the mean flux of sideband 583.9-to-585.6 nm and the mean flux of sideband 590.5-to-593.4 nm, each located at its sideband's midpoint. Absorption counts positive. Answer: 0.27 nm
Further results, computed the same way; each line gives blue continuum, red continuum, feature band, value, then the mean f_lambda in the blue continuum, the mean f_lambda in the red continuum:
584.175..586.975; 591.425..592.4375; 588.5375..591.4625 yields 0.40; 160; 160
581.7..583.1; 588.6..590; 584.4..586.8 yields -0.19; 168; 123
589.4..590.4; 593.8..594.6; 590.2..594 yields -0.31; 128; 170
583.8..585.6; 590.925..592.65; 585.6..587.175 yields 0.04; 164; 160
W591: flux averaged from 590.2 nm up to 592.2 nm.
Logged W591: 158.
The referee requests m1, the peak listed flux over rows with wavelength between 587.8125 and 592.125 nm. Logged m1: 168.4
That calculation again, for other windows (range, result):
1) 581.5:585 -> 196.8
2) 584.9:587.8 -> 167.7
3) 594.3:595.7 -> 174.2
